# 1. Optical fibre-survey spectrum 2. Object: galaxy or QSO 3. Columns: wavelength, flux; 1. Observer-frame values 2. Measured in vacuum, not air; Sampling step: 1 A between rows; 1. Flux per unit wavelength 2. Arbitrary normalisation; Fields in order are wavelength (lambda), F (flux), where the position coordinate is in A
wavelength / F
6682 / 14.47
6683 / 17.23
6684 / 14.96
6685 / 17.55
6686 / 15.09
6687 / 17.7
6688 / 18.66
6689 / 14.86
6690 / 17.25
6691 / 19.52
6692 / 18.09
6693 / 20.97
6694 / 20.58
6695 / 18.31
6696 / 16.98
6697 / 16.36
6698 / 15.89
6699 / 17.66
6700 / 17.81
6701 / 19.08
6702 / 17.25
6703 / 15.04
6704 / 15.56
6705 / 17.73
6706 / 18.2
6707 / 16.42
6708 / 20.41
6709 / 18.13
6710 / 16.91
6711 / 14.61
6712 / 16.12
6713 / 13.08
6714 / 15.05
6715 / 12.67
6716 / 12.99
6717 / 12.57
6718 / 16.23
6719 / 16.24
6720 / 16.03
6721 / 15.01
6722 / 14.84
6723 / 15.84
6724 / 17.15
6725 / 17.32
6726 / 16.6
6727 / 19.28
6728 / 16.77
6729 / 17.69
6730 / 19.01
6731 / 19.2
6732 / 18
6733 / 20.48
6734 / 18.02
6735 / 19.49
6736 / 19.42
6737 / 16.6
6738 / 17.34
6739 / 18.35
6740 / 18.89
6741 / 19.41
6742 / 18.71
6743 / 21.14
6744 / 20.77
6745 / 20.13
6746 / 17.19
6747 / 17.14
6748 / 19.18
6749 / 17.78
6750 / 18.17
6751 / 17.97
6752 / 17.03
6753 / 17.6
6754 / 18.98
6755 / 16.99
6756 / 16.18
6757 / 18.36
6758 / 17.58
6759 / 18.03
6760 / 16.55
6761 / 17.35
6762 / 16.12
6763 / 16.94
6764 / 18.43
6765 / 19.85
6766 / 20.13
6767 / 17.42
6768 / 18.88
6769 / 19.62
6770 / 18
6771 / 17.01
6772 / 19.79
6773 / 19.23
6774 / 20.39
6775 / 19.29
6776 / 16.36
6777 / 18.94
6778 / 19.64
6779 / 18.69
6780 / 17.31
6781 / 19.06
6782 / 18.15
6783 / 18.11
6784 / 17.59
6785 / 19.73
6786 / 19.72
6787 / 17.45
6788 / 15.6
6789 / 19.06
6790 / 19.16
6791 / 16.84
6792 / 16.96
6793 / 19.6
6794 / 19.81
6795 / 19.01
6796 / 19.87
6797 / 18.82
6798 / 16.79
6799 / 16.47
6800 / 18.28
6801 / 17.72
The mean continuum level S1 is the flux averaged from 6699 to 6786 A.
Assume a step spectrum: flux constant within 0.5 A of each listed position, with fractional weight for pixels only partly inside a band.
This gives 17.7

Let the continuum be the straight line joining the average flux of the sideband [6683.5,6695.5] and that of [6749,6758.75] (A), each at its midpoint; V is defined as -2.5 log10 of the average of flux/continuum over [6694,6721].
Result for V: 0.091 mag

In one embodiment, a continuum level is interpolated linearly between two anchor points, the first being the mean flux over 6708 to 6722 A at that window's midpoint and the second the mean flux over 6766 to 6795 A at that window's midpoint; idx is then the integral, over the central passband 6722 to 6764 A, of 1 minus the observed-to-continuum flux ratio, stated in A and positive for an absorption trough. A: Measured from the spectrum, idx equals -3.6 A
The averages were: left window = 15.2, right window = 18.5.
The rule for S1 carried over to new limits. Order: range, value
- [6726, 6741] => 18.4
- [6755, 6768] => 17.8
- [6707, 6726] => 15.7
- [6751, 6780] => 18.2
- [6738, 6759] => 18.3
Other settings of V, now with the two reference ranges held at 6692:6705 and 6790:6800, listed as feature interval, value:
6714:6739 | 0.06 mag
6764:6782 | -0.04 mag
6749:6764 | 0.03 mag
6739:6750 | -0.06 mag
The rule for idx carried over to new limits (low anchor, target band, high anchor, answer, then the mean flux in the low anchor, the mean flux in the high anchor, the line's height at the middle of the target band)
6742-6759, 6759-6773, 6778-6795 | 0.09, 18.3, 18.4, 18.3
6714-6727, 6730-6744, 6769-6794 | -2.30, 15.4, 18.5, 16.3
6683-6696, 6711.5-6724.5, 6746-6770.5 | 2.12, 17.7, 17.9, 17.8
